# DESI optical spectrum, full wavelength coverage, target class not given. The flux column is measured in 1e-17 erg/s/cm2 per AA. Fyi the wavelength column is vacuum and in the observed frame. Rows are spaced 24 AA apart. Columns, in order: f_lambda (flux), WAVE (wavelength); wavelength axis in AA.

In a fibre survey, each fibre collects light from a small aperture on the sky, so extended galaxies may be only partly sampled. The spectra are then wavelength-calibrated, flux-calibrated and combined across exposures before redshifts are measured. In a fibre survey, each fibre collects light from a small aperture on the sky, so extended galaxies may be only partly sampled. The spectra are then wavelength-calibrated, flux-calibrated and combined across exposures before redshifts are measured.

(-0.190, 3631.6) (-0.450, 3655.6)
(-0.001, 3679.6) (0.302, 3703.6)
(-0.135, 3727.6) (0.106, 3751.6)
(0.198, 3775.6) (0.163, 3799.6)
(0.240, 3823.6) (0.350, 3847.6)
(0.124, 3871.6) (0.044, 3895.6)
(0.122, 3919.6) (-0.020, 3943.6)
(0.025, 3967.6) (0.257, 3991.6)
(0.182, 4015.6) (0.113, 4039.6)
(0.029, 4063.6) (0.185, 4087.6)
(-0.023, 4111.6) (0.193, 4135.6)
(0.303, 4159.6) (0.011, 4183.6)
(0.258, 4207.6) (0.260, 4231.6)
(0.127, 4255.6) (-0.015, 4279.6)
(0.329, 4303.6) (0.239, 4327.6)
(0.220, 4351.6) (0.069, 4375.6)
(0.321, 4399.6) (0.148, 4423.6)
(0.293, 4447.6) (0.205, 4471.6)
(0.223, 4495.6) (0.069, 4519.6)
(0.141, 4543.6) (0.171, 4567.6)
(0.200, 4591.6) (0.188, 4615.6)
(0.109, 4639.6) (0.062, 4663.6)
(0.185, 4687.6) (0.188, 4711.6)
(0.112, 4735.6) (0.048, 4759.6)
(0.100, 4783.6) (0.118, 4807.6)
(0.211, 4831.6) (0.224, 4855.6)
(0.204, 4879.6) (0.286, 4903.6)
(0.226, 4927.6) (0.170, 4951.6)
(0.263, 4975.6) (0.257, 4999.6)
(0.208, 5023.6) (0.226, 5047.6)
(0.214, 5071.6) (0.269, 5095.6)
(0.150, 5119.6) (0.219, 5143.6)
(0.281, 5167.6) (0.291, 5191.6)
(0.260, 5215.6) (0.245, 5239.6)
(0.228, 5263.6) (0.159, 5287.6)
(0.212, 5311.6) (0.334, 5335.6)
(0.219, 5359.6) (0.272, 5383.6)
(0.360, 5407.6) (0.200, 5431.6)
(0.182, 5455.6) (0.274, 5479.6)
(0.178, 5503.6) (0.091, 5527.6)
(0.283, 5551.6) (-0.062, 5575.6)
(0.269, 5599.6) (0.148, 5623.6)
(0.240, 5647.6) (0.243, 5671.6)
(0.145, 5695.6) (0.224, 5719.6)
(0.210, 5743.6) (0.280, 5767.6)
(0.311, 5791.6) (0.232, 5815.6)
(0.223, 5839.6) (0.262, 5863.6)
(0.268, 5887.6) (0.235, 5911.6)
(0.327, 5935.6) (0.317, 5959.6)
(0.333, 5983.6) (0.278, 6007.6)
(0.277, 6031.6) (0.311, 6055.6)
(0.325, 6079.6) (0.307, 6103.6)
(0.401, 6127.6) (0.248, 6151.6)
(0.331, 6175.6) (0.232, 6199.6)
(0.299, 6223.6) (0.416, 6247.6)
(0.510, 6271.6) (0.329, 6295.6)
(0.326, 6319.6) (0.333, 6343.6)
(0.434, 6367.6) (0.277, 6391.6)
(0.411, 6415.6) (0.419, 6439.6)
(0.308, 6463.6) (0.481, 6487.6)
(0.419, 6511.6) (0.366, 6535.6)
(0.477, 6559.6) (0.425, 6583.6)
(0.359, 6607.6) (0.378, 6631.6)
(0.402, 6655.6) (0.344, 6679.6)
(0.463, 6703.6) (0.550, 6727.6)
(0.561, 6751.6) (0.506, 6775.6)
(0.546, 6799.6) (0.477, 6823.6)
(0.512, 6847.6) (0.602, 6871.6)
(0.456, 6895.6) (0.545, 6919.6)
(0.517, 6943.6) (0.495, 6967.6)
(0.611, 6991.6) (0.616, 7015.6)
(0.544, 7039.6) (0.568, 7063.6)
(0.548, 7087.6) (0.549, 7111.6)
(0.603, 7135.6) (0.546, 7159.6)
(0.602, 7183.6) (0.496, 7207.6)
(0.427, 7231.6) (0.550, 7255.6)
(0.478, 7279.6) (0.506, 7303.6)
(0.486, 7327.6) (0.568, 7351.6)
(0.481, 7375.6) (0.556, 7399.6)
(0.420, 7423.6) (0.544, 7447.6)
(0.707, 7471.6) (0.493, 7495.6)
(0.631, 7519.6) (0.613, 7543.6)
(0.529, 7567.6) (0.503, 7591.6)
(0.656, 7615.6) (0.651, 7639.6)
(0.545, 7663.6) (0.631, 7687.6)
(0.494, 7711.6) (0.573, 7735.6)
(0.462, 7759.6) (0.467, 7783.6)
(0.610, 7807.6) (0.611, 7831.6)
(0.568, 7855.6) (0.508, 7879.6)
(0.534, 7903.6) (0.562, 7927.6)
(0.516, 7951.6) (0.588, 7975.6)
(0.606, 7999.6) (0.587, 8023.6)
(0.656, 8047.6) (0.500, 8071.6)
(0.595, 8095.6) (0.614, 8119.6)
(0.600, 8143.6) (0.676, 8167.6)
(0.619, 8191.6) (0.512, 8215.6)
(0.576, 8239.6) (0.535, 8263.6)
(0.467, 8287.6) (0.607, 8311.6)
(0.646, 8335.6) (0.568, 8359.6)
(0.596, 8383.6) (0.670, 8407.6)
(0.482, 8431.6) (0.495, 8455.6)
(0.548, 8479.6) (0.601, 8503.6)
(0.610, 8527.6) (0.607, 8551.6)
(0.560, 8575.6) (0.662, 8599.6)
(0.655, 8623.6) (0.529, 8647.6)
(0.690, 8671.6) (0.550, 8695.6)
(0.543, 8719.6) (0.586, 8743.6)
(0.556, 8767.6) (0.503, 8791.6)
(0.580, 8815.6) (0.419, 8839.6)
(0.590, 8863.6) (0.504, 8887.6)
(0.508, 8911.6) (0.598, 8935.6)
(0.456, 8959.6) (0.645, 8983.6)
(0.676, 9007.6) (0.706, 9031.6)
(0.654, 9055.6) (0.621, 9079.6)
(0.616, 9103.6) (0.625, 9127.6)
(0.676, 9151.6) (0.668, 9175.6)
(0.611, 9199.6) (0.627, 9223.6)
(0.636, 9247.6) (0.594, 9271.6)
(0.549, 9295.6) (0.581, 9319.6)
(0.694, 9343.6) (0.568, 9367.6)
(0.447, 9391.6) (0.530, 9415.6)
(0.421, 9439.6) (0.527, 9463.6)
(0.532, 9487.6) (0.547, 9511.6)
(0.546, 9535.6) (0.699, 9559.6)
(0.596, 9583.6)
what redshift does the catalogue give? 0.68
